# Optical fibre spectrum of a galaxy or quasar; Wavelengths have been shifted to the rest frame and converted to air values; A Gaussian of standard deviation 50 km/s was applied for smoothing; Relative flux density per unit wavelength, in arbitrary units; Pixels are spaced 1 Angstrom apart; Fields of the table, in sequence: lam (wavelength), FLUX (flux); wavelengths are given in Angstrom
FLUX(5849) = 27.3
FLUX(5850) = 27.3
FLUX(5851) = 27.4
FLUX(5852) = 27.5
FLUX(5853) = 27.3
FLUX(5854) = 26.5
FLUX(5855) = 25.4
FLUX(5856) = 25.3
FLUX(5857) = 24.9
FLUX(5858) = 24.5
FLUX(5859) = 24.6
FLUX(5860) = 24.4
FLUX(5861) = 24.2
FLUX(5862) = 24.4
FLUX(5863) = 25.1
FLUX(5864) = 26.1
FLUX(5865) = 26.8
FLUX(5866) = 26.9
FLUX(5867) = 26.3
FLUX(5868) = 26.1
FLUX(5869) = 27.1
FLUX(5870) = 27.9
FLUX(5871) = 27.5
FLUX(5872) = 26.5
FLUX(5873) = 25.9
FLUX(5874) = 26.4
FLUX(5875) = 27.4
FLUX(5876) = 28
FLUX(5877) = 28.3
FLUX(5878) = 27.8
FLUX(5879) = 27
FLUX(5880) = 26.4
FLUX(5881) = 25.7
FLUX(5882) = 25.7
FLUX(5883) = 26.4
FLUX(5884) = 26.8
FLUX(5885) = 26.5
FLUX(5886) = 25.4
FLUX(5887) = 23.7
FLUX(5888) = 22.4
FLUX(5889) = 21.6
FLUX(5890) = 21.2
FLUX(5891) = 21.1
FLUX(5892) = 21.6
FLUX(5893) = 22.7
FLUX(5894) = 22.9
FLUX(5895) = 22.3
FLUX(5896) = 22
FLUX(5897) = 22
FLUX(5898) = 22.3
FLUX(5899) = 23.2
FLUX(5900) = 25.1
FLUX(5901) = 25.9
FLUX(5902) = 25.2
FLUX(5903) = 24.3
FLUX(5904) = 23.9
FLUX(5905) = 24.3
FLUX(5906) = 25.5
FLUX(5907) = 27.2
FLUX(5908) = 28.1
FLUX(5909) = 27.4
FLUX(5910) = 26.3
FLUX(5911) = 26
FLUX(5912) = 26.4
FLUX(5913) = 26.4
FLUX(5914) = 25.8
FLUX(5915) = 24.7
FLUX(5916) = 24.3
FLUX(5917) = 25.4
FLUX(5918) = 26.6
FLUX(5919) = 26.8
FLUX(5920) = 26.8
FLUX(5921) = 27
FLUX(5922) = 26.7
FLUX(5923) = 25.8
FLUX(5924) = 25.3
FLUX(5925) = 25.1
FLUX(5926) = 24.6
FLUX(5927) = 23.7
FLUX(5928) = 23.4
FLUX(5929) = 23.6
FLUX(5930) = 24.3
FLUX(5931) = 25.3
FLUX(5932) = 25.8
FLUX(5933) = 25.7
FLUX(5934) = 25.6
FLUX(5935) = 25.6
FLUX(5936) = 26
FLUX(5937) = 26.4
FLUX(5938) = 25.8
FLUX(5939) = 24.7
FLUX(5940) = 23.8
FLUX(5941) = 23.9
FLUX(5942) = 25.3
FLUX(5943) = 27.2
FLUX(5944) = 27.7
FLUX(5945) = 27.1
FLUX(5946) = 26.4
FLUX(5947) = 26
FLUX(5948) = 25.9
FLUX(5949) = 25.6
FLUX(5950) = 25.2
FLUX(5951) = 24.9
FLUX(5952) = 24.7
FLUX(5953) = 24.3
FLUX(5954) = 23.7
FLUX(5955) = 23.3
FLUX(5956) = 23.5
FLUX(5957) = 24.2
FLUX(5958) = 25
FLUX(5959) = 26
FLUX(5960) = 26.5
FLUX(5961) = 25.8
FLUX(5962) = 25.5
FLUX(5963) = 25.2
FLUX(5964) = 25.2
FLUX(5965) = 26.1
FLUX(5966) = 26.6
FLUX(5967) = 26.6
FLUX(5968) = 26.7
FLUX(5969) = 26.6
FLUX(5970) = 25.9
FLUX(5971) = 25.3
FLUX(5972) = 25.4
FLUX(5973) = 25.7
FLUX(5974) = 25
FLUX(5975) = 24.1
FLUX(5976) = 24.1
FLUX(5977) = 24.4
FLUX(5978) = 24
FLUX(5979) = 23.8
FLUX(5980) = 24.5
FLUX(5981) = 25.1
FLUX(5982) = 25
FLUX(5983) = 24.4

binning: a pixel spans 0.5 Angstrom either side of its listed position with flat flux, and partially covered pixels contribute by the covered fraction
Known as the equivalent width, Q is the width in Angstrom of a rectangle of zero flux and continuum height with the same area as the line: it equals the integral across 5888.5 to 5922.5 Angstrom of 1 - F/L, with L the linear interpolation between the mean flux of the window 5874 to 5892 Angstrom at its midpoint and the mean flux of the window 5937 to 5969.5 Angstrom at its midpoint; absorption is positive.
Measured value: 0.92 Angstrom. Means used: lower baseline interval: 25.3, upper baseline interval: 25.5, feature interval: 24.7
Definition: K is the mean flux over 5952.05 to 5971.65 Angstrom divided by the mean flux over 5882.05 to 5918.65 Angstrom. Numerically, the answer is 1.03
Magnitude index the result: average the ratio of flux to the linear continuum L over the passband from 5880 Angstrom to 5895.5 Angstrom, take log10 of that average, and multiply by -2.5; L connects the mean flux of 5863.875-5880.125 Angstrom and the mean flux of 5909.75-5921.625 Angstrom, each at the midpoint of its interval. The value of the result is 0.12 mag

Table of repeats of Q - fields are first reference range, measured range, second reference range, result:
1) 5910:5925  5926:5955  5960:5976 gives 0.7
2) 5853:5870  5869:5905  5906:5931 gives 1.2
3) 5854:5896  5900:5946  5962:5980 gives -0.6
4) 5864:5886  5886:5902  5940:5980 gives 2.2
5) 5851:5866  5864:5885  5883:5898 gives -2.1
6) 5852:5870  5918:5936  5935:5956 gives 0.0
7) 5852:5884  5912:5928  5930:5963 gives 0.0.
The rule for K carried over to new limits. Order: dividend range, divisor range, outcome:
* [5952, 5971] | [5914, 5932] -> 1.00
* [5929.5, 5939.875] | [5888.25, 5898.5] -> 1.16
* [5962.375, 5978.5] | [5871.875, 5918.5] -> 1.02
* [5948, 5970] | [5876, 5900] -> 1.05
